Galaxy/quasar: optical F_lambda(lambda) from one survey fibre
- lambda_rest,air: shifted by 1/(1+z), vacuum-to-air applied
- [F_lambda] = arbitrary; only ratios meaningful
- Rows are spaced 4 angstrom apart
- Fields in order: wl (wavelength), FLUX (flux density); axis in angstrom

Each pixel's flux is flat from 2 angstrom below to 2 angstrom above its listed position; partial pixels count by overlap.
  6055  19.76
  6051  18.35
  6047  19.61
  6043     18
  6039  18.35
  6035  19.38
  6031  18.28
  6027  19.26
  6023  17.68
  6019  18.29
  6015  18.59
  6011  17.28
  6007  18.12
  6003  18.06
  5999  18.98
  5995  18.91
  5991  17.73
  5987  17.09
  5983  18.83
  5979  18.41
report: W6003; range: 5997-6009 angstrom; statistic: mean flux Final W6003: 18.4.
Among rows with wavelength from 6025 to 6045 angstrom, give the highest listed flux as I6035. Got 19.38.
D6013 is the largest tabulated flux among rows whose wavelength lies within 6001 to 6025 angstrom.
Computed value 18.59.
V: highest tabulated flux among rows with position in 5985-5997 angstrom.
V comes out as 18.91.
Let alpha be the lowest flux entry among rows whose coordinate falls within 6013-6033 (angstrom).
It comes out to 17.68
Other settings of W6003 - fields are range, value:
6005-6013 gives 17.7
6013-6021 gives 18.4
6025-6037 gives 19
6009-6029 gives 18.2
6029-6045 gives 18.5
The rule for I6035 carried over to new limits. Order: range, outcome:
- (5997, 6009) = 18.98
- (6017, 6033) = 19.26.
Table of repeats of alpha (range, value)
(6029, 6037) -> 18.28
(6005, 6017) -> 17.28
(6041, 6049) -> 18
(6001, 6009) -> 18.06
